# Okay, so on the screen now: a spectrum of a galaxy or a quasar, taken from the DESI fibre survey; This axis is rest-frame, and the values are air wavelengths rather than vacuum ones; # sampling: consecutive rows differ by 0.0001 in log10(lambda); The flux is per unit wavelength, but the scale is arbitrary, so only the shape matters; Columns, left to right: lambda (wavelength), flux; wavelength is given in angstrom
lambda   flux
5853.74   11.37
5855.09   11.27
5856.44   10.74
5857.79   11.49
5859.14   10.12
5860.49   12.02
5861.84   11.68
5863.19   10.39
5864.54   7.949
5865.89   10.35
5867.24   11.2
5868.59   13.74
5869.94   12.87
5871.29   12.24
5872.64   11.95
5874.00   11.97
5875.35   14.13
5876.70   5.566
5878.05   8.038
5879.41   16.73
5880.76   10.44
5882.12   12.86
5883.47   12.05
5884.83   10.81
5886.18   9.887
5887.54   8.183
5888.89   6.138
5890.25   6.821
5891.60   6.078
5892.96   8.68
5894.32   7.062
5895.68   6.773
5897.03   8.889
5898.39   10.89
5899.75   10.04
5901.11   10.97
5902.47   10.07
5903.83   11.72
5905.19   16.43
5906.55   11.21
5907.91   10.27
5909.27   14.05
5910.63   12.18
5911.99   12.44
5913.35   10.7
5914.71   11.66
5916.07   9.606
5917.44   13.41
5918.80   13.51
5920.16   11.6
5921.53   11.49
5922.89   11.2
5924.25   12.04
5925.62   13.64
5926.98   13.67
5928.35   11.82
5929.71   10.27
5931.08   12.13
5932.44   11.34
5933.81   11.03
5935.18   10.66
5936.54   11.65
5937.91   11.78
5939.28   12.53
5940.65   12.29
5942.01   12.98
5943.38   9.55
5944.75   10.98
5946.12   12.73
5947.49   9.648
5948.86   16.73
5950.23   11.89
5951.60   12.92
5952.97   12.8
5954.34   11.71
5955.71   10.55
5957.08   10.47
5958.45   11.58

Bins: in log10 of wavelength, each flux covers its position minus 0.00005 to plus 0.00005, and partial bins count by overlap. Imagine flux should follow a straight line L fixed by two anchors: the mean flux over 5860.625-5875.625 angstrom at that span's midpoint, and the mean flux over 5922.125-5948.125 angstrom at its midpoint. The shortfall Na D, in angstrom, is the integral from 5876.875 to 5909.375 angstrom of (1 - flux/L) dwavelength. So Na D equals 4.4 angstrom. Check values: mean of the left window 11.6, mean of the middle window 10.1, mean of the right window 11.7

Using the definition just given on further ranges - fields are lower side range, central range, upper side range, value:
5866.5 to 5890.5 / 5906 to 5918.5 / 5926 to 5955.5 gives -0.3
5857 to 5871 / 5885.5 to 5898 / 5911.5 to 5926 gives 4.2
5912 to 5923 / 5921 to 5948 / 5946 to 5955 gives 1.1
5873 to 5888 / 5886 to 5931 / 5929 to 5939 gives 1.8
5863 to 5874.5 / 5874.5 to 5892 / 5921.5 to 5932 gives 2.5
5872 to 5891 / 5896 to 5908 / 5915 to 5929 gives 0.2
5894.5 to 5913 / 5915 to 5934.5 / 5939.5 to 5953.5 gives -0.4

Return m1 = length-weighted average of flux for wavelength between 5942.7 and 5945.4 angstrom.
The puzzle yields 10.3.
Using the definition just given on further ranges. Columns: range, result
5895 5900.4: 9.15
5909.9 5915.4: 11.8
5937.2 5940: 12.1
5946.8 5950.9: 12.8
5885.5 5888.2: 9.05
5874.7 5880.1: 11.1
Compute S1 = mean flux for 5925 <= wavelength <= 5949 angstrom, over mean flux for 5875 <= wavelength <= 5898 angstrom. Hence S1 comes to 1.27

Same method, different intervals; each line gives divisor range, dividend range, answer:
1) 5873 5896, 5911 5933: 1.24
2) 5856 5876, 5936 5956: 1.05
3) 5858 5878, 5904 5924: 1.09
